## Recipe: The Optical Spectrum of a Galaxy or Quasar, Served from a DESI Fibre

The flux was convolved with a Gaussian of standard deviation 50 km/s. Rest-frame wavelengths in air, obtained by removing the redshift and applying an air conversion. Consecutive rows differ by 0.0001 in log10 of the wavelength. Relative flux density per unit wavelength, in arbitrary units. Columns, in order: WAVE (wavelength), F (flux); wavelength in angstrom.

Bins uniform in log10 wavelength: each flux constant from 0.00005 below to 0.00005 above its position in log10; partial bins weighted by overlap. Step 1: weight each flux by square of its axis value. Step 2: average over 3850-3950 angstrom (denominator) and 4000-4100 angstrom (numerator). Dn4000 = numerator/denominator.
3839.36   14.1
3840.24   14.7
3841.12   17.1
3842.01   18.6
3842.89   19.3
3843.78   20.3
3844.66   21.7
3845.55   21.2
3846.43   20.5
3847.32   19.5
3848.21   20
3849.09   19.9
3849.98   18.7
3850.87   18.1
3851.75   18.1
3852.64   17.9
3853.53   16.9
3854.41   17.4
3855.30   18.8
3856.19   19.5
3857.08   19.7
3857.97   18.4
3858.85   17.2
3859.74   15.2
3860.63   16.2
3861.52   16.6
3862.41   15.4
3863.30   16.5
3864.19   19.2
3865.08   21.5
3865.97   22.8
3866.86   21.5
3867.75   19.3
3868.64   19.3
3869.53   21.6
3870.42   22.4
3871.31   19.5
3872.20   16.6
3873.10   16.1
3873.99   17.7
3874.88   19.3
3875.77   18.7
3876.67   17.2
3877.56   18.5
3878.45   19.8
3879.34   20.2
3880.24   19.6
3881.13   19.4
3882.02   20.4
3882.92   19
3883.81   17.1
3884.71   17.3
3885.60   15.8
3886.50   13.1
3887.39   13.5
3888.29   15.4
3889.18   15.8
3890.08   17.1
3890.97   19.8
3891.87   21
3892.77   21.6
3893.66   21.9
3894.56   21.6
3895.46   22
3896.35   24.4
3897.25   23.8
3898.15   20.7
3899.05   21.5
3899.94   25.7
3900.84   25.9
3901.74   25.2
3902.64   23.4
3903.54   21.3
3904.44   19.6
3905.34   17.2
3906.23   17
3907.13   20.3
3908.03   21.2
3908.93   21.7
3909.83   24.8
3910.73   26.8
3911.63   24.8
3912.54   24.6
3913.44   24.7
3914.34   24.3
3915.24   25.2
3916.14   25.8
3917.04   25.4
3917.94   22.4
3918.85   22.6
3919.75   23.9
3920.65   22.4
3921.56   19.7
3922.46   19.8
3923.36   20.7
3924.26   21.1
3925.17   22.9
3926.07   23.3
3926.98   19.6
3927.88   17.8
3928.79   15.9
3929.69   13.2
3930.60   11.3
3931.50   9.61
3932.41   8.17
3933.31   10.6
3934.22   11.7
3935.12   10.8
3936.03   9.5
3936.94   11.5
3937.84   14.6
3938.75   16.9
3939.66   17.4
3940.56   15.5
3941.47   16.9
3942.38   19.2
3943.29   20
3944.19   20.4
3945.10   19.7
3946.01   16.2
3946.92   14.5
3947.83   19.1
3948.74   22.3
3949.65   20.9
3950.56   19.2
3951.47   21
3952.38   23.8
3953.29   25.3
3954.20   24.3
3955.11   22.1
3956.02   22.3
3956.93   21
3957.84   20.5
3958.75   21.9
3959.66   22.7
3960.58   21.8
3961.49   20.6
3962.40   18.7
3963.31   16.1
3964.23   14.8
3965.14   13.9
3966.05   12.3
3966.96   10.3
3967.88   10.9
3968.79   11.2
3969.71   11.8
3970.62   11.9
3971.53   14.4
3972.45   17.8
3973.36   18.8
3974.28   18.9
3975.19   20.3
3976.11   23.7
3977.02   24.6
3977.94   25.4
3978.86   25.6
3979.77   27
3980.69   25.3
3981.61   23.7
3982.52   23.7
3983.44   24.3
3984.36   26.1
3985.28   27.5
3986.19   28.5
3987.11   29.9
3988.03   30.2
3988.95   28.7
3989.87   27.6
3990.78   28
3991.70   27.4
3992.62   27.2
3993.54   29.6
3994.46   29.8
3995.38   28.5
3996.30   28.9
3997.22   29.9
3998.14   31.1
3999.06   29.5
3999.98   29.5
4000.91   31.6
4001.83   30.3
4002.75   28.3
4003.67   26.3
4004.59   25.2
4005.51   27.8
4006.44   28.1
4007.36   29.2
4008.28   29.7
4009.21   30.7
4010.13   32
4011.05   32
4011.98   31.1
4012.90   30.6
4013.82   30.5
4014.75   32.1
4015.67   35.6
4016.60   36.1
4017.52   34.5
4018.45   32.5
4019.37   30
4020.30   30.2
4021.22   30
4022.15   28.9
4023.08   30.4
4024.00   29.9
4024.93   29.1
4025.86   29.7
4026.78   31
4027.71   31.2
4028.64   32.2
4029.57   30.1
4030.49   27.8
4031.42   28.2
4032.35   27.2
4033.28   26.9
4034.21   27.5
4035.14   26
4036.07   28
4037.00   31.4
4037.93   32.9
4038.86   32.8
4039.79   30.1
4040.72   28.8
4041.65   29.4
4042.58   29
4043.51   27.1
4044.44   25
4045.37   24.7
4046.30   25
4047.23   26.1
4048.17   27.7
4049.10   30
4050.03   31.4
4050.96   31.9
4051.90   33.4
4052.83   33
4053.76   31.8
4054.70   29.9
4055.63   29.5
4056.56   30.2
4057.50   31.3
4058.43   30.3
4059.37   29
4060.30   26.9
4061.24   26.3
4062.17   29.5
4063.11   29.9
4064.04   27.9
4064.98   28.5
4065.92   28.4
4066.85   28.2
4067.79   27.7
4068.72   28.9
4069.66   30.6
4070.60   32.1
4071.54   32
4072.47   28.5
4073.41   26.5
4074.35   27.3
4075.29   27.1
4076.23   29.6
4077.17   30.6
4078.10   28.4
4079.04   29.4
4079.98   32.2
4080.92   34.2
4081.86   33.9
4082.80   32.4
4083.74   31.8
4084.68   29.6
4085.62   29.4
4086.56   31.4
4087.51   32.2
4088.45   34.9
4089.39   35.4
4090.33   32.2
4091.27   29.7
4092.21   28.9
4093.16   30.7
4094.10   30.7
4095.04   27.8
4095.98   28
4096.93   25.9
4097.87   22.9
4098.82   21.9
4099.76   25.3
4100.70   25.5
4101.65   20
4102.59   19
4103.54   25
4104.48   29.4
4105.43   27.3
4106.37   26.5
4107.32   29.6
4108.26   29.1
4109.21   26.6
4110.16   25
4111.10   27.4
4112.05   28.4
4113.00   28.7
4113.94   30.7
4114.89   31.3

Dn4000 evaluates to 1.7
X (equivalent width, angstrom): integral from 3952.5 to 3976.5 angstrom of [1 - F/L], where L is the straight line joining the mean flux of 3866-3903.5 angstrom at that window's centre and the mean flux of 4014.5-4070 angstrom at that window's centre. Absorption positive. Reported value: 6.5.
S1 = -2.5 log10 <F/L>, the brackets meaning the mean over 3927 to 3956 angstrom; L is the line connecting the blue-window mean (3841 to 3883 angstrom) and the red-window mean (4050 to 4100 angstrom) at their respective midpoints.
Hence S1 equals 0.338 mag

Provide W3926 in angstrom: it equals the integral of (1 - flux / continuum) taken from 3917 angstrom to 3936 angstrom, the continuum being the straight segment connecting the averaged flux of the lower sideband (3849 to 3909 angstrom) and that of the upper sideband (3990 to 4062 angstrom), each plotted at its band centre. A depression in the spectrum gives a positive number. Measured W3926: 4.3 angstrom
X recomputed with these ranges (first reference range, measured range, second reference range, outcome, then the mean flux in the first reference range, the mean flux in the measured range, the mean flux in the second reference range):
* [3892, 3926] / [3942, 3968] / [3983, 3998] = 6.6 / 22.6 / 19.3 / 28.3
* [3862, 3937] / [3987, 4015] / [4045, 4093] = -3.9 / 19.5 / 29.4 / 30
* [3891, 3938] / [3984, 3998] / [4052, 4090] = -2.0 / 20.1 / 28.6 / 30.2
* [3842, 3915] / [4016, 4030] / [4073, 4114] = -2.9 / 19.8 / 31.1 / 28.6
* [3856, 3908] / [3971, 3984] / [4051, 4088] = 1.3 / 19.4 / 22.4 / 30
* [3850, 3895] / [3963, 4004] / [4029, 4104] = 1.7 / 18.5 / 23.6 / 29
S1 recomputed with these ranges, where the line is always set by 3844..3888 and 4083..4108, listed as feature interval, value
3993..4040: -0.21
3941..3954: 0.10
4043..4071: -0.10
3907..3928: -0.11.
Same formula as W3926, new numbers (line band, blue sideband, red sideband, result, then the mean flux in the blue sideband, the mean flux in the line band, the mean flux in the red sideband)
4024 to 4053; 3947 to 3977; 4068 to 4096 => -3.3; 18.6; 29.1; 30.6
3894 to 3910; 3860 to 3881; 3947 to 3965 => -2.0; 18.9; 22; 20.7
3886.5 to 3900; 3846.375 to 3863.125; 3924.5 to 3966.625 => -1.6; 18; 20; 17.6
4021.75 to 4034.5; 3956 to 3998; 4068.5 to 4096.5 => -1.5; 22.3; 29.3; 30.5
